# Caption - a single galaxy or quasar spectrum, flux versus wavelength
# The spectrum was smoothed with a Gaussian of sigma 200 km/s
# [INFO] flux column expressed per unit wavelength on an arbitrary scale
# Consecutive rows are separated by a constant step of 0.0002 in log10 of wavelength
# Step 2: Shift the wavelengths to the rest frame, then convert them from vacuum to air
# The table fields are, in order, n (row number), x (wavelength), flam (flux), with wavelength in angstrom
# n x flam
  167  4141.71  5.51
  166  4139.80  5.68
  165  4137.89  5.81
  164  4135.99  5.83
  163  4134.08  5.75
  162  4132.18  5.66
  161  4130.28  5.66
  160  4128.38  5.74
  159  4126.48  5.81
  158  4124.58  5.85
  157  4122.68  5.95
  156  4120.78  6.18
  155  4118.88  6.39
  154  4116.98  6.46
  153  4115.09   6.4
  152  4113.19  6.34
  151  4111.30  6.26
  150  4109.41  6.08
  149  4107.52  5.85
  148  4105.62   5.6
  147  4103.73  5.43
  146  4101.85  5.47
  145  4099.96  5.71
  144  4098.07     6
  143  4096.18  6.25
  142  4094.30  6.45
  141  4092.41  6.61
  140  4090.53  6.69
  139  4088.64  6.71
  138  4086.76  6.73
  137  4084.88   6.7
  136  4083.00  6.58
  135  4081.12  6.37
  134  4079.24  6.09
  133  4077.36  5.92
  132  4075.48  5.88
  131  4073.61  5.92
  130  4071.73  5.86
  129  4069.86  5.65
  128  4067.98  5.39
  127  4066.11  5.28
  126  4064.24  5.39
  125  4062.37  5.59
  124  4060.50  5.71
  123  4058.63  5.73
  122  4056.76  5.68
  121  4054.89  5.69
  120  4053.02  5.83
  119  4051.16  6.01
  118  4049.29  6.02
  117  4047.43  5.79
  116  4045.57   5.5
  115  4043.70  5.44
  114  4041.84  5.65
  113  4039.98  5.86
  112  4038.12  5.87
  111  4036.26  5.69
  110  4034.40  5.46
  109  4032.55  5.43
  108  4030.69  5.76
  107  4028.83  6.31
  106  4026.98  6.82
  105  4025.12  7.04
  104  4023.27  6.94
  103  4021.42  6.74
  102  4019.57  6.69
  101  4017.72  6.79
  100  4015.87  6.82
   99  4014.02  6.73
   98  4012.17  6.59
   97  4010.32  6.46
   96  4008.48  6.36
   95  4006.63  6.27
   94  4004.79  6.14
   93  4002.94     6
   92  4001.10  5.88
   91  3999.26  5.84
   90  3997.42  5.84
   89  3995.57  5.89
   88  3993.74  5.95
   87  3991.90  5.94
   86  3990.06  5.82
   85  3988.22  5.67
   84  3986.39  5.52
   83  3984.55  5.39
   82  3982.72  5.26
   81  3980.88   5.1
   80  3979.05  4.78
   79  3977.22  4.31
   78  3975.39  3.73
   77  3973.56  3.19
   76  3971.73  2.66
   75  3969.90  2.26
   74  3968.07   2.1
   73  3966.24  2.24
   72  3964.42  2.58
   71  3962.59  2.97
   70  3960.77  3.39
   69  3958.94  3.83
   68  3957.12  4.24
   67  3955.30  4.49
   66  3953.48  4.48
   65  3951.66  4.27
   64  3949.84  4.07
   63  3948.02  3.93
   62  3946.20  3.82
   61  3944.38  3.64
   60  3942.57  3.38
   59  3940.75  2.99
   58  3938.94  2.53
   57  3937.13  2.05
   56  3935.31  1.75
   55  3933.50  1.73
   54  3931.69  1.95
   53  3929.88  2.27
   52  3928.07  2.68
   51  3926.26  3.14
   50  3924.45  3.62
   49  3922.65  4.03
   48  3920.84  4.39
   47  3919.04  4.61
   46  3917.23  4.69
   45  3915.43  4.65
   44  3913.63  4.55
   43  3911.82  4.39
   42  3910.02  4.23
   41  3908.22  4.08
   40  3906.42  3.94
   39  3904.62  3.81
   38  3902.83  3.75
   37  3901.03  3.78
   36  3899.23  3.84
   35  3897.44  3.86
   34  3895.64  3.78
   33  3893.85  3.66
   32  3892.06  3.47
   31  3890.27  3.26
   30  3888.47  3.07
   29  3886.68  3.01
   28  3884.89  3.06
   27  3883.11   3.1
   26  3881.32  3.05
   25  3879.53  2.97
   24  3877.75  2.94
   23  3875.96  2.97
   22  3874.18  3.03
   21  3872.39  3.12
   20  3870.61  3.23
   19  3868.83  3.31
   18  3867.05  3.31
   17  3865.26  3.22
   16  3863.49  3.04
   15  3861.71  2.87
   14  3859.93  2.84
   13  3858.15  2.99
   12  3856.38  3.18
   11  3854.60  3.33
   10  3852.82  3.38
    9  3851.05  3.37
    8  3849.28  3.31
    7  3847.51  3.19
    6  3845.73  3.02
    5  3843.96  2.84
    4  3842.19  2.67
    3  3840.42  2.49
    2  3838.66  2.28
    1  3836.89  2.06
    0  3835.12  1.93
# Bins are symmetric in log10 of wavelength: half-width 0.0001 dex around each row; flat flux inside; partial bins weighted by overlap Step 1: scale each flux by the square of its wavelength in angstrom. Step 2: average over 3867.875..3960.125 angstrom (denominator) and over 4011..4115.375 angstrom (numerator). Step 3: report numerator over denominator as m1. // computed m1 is 1.87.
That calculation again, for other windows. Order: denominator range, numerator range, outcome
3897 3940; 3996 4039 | 1.88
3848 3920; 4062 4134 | 1.91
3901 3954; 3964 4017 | 1.49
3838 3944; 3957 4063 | 1.75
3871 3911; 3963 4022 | 1.60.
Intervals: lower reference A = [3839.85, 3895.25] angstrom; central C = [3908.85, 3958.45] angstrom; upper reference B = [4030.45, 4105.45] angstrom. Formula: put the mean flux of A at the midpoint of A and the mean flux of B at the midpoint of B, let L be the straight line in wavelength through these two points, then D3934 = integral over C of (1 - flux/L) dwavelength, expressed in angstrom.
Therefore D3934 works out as 5.4 angstrom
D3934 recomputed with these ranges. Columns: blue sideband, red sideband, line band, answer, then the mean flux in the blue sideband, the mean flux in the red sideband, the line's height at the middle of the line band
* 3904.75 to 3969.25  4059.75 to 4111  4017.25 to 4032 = -4.87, 3.47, 6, 4.97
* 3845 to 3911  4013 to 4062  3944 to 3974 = 8.14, 3.34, 6.07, 4.73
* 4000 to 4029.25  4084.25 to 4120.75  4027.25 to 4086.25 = 5.11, 6.54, 6.21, 6.38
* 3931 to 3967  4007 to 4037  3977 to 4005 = -2.98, 3.23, 6.42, 5.06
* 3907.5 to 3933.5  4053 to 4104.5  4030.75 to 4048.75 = -0.74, 3.73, 5.98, 5.43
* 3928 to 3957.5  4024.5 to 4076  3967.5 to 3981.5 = 1.63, 3.19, 5.79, 3.96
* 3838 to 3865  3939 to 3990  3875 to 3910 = -1.45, 3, 3.87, 3.32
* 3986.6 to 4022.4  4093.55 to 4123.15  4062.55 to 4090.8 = 0.24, 6.22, 6.05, 6.1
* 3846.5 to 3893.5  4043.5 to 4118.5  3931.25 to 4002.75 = 7.66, 3.14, 5.99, 4.45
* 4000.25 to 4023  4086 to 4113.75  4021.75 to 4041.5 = 0.85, 6.47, 6.14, 6.4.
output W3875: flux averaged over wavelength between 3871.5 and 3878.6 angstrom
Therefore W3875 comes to 3.01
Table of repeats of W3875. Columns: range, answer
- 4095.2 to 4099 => 6.13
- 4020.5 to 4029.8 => 6.77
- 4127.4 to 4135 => 5.71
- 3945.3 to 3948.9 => 3.87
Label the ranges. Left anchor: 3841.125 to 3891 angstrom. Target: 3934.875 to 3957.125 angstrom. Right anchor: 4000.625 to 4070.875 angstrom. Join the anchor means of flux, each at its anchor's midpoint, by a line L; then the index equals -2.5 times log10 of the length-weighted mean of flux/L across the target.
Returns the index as 0.27 mag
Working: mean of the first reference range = 3.09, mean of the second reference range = 6.03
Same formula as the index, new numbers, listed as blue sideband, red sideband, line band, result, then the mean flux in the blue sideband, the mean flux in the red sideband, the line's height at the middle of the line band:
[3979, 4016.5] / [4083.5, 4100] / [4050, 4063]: 0.093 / 5.94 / 6.47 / 6.27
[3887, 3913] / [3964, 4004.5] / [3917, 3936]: 0.276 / 3.77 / 4.69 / 4.06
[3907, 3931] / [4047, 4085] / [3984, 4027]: -0.229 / 3.93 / 5.84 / 5.06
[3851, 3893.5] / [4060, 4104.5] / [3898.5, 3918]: -0.146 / 3.13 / 6.02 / 3.63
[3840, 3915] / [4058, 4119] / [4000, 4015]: -0.248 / 3.36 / 6.04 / 5.01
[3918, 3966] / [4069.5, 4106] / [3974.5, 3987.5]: -0.193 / 3.33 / 6.15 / 4.08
